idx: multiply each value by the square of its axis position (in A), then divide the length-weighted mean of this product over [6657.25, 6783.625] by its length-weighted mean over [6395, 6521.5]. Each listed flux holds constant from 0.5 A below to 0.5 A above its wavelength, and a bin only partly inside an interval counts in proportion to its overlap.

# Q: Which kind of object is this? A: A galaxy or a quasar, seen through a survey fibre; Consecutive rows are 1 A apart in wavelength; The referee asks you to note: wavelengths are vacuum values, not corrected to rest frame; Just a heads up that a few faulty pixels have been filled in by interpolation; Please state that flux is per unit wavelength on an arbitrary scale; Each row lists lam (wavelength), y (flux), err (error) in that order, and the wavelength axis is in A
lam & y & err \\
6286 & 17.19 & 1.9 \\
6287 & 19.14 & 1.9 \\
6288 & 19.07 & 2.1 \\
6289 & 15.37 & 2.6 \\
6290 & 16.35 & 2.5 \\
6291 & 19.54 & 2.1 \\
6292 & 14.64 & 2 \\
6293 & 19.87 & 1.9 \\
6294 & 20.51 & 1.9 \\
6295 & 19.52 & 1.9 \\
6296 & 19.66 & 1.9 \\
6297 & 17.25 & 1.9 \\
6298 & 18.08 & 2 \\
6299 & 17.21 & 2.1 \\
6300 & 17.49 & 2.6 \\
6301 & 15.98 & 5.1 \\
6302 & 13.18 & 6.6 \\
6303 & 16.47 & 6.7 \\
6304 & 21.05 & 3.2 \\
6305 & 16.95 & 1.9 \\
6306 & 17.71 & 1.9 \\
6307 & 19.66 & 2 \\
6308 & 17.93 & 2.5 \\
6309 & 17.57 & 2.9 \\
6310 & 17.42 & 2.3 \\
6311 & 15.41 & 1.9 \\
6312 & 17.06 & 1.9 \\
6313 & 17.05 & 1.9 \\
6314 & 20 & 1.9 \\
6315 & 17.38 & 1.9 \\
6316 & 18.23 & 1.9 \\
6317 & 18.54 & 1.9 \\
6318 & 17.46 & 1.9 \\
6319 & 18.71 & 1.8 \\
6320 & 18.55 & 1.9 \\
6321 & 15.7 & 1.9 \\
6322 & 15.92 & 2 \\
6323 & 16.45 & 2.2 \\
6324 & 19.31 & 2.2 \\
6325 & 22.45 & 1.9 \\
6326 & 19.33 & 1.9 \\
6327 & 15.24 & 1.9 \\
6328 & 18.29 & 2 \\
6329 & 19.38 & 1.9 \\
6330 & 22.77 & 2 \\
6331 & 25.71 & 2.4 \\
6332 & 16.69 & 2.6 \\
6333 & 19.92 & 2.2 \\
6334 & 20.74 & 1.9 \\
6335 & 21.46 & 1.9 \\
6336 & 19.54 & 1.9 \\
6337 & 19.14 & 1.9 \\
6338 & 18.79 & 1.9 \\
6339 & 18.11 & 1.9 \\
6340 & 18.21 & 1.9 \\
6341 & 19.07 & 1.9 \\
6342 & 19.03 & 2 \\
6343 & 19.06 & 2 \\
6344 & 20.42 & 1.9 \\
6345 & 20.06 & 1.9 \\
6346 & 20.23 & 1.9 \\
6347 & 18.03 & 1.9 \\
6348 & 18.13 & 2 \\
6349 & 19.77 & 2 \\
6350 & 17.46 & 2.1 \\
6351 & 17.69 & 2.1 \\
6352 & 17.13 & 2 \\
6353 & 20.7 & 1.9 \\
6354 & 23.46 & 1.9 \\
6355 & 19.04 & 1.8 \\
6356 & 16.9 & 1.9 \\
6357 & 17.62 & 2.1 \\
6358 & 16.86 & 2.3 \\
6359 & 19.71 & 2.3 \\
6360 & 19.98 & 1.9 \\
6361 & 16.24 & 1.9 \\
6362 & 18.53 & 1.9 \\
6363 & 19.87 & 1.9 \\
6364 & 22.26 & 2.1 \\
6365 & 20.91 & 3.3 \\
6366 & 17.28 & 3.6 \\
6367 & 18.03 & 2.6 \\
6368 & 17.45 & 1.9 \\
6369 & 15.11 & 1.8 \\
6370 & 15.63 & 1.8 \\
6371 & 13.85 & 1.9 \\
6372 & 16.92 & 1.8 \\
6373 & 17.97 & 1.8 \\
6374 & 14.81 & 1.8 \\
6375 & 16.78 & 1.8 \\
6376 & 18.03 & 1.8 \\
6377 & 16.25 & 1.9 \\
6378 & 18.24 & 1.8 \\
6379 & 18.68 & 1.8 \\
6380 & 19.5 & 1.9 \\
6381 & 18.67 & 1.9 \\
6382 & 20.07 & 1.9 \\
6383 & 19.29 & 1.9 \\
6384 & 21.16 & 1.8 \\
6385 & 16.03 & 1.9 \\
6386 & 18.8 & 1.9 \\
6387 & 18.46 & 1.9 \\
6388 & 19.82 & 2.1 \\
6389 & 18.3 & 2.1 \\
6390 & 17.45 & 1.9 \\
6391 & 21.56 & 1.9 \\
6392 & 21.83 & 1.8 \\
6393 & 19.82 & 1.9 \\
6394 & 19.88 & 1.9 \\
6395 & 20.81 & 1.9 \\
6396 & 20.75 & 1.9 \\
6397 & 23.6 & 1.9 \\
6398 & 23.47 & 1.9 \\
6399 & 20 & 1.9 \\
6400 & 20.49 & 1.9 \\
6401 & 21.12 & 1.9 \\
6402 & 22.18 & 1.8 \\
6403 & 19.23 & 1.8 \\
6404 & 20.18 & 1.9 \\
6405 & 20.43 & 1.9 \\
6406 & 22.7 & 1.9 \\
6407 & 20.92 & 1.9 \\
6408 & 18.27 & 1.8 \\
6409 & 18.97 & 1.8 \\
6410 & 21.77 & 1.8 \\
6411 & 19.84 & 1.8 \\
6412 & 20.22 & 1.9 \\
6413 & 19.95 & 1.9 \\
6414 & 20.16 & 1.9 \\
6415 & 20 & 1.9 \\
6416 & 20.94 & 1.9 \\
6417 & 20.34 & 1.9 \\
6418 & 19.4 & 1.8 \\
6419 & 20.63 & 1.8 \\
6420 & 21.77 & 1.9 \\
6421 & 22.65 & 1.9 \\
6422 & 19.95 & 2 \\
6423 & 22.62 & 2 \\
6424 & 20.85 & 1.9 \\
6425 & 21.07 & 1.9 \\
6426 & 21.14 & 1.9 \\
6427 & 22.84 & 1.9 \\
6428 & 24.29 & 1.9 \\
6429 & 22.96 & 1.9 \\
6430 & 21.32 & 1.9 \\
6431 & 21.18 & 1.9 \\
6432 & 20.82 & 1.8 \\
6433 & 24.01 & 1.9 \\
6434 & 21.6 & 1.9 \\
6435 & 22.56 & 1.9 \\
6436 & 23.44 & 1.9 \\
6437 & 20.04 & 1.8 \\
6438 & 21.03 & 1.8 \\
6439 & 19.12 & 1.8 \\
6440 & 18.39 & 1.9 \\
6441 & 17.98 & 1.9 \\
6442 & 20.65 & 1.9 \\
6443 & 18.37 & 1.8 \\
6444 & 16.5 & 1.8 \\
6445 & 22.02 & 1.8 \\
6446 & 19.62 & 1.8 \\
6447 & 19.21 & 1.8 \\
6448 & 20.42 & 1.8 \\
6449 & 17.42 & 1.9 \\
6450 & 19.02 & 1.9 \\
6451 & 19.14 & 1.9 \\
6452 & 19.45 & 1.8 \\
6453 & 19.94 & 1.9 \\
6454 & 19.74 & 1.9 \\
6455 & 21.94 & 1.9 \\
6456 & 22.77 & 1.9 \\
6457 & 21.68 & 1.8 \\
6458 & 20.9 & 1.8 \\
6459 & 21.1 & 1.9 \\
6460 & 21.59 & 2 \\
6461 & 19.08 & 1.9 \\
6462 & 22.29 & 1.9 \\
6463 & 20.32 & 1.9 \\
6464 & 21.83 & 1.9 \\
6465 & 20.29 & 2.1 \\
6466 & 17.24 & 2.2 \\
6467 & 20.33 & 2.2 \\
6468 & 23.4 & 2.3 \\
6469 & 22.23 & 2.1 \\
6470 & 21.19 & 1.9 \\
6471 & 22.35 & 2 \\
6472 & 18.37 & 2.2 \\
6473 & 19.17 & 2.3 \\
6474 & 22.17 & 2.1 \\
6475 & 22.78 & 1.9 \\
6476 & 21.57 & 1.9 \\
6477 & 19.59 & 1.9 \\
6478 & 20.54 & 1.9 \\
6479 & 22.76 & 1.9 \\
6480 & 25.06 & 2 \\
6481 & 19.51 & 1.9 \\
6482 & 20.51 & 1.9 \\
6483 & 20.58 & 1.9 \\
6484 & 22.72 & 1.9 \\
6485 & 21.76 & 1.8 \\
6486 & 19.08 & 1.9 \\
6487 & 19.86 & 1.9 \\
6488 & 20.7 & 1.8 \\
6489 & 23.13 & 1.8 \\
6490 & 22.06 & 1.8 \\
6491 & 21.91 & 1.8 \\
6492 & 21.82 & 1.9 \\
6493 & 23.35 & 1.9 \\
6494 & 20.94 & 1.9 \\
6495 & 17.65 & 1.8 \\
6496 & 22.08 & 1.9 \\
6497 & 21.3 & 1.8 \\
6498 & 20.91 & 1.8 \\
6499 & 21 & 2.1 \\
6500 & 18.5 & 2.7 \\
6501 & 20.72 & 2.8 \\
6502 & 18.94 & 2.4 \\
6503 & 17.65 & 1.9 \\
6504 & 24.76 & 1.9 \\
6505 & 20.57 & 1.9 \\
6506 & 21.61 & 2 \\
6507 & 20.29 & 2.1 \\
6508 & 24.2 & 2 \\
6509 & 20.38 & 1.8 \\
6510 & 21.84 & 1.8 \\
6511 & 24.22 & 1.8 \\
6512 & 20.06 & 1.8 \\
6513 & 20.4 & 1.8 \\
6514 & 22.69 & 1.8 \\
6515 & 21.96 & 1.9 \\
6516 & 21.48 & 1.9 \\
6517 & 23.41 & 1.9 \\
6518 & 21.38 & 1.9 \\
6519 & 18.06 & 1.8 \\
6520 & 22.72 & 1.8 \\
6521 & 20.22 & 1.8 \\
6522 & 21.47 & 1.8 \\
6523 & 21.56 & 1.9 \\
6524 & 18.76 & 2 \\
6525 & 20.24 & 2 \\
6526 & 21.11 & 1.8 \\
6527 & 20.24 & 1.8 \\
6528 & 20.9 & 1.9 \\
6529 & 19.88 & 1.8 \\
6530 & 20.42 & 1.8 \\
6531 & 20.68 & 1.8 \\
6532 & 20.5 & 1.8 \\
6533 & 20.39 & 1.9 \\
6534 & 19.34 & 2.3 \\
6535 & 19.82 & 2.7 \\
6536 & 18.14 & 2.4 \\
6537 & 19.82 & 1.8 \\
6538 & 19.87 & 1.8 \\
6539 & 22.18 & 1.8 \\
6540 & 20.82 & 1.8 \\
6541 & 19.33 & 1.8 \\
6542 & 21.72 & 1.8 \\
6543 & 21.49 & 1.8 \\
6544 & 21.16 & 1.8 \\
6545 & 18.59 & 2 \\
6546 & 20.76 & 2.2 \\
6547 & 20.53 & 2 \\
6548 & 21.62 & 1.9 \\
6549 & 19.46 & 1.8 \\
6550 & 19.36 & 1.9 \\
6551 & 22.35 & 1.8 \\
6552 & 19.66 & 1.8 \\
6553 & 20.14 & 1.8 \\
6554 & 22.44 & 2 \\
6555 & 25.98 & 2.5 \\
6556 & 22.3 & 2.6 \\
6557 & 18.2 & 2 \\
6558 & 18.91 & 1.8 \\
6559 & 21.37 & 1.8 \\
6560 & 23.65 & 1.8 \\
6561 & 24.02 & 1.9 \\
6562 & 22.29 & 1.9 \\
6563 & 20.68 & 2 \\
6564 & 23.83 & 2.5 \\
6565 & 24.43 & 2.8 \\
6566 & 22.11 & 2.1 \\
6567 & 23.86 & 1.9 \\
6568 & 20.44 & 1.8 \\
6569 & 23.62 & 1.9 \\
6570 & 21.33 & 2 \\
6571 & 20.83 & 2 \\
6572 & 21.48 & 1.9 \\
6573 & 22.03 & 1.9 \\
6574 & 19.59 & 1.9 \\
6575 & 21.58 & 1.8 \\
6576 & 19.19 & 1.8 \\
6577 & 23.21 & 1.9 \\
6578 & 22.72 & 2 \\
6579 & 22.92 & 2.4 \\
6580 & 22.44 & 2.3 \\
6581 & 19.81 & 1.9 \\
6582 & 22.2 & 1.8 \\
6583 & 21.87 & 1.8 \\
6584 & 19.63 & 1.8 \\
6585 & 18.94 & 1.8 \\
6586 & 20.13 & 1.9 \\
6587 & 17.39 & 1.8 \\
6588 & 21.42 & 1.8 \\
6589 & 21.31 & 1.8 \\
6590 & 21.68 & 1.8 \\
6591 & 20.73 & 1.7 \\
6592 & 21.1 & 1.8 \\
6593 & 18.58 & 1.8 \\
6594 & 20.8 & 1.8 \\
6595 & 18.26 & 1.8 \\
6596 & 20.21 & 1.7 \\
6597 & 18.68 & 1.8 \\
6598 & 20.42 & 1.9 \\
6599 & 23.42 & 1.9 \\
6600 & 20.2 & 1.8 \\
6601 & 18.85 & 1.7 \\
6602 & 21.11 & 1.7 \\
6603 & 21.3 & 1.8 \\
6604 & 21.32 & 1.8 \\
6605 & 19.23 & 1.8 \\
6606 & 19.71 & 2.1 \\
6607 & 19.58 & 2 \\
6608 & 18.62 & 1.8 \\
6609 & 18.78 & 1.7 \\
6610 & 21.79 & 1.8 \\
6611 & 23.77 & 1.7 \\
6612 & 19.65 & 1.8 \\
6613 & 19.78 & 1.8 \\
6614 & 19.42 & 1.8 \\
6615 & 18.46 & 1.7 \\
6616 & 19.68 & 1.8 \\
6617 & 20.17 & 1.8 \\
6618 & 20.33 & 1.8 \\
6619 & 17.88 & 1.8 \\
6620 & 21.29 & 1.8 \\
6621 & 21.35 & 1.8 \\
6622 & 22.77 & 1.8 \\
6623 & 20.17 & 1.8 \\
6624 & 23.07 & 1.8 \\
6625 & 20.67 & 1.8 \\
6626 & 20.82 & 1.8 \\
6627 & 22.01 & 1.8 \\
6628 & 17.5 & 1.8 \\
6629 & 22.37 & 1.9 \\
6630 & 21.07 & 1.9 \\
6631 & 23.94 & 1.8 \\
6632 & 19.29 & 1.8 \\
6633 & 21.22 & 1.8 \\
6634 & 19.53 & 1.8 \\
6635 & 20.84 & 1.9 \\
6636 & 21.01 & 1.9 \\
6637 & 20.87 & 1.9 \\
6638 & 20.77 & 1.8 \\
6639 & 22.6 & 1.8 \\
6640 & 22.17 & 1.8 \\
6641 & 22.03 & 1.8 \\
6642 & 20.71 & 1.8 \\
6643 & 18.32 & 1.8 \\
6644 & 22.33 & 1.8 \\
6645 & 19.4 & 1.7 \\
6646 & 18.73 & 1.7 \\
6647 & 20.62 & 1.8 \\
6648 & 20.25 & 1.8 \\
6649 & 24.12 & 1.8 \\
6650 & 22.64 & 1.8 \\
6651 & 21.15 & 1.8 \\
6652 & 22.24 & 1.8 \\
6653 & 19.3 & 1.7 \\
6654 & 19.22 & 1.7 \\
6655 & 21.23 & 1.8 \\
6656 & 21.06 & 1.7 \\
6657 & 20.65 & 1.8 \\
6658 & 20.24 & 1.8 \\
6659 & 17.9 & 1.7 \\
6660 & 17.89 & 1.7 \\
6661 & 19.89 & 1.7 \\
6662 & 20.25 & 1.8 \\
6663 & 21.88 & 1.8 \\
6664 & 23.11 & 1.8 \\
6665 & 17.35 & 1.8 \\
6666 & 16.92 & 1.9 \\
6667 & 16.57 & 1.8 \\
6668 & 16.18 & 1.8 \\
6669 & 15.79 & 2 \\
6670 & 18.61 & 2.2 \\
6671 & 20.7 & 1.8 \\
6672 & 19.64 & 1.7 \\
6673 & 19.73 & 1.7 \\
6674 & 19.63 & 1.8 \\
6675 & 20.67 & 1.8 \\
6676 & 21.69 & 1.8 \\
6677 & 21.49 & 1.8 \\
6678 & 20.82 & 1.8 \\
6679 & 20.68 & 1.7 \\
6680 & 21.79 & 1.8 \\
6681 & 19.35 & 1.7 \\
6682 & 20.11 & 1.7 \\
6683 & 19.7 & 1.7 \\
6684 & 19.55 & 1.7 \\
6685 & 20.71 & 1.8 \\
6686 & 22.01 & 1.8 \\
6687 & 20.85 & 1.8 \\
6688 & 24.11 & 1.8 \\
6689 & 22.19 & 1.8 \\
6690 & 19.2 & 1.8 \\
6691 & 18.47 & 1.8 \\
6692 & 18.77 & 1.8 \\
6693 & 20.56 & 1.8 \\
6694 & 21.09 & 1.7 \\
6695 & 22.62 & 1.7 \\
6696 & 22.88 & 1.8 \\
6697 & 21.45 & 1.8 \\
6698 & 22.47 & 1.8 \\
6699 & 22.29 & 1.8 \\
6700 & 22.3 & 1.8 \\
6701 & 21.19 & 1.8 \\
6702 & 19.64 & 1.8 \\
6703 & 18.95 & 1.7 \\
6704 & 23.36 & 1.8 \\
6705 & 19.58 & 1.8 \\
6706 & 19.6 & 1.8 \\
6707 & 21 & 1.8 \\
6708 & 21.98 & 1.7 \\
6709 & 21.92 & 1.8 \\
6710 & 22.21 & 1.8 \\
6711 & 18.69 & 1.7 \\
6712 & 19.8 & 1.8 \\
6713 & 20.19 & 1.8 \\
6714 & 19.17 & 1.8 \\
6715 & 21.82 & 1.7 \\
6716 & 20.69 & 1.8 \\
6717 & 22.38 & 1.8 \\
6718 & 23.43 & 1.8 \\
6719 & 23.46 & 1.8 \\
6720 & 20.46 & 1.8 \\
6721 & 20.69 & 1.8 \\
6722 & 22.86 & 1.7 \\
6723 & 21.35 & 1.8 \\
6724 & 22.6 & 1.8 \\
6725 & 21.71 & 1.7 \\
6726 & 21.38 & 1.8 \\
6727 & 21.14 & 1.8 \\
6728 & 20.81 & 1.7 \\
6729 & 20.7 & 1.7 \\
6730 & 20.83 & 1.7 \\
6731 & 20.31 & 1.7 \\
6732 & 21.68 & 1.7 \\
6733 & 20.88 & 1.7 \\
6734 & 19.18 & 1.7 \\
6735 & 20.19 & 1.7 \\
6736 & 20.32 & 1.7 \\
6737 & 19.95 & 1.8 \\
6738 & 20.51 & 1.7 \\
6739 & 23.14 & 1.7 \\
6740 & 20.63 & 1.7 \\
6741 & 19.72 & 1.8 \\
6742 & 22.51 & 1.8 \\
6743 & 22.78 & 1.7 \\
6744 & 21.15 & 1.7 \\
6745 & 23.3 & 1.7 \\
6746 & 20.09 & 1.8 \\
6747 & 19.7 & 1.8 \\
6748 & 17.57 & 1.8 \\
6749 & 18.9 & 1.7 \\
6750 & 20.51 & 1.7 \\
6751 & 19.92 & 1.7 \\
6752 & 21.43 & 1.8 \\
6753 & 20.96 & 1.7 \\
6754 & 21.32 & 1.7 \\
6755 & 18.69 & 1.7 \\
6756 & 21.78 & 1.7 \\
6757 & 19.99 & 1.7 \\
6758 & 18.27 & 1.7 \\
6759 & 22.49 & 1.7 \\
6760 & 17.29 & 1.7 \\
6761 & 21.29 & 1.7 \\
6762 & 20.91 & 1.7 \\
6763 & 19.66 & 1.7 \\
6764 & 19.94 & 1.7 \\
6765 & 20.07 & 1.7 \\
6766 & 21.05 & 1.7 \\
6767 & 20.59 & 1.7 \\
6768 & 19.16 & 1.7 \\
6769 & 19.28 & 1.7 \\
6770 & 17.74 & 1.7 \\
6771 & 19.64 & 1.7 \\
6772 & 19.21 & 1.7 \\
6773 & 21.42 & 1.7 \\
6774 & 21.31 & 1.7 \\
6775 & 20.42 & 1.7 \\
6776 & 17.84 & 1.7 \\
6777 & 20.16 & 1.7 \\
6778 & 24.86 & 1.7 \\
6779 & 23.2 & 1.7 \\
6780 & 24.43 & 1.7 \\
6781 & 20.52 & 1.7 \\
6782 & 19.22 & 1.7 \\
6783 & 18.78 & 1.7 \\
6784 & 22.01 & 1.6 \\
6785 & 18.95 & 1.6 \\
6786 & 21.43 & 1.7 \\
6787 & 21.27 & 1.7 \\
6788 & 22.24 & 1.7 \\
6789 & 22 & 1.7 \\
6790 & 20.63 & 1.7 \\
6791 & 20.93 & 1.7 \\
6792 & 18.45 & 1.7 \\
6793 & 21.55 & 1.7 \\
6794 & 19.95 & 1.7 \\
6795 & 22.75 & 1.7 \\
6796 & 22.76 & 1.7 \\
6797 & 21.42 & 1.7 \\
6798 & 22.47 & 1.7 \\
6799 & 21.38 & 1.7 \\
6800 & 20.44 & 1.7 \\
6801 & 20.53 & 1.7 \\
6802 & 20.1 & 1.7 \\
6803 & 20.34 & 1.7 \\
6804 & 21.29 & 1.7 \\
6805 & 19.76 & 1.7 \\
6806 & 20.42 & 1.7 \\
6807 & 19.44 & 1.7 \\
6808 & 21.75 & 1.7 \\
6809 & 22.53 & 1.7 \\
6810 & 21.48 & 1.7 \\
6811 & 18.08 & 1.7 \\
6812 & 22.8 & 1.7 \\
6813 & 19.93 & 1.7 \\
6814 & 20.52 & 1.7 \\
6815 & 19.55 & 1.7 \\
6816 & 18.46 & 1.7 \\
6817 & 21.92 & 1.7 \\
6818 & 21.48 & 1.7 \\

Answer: 1.06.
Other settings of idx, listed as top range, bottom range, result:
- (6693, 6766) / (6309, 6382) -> 1.27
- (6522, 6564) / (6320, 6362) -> 1.16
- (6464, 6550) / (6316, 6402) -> 1.15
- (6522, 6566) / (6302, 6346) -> 1.20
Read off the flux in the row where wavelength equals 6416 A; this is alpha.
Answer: 20.94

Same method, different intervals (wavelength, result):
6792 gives 18.45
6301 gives 15.98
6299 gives 17.21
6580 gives 22.44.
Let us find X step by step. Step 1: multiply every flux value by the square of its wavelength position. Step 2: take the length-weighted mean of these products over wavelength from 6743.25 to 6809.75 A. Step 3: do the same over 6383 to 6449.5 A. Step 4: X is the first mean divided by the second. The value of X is 1.1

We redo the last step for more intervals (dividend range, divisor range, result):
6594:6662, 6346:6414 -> 1.16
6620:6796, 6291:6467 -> 1.18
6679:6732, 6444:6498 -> 1.09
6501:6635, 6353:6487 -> 1.09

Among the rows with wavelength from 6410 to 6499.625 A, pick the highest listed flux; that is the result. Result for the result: 25.06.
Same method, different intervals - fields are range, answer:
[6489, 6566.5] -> 25.98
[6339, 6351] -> 20.42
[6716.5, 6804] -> 24.86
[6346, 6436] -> 24.29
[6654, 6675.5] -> 23.11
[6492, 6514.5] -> 24.76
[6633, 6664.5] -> 24.12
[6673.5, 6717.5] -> 24.11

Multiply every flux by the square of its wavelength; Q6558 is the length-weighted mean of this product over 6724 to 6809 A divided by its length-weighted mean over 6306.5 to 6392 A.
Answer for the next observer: 1.3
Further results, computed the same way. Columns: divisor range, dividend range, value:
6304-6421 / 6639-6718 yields 1.18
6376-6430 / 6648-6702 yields 1.09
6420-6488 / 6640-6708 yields 1.05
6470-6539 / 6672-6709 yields 1.06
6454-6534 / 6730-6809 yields 1.07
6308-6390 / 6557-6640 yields 1.22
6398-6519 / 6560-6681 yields 1.04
